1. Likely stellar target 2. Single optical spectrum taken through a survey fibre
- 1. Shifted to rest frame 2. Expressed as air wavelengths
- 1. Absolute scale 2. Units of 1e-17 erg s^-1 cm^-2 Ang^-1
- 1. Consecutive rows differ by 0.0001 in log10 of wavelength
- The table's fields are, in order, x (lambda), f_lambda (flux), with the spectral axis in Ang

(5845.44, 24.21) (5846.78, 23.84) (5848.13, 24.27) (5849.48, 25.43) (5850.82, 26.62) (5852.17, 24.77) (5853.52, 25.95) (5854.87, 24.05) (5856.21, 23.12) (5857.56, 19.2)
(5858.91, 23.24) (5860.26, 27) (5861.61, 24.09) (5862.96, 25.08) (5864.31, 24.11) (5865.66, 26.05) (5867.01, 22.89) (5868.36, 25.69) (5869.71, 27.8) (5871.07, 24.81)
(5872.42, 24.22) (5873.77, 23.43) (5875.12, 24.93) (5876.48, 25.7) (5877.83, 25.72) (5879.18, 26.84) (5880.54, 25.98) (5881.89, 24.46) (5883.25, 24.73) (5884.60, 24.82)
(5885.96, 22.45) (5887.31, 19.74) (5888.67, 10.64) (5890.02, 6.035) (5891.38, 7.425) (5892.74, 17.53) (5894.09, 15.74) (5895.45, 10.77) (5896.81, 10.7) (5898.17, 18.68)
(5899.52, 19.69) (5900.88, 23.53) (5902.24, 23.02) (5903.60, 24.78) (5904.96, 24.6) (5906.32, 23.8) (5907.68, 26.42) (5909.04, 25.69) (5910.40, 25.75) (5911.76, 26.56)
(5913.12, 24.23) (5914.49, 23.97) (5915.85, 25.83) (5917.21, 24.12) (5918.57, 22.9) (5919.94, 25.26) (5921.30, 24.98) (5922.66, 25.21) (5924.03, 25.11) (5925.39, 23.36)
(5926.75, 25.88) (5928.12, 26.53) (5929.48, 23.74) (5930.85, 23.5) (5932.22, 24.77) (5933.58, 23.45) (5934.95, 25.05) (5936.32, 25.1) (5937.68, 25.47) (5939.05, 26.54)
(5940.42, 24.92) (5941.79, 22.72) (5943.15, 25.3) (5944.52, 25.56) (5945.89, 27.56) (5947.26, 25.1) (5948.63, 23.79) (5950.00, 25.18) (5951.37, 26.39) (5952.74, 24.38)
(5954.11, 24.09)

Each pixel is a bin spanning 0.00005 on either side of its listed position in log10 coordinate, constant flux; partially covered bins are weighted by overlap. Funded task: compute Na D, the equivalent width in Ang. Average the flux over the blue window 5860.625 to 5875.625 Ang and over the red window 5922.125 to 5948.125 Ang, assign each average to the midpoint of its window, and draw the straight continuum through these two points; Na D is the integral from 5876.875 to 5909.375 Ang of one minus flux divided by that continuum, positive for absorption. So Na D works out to 6.2 Ang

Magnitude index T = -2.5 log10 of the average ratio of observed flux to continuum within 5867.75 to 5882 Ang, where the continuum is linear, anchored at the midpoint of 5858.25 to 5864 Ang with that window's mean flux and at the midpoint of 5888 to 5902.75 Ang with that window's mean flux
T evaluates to -0.22 mag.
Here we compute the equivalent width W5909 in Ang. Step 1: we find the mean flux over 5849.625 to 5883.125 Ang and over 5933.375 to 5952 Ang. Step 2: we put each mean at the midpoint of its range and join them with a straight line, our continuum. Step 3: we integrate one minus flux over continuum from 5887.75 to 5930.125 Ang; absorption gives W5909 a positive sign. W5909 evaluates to 6.2 Ang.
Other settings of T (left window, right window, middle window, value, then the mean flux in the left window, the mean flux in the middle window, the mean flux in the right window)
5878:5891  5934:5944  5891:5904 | 0.25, 20.5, 17.3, 25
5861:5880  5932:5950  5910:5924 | 0.01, 25.1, 24.9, 25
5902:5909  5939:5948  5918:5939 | 0.01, 24.7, 24.7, 25.3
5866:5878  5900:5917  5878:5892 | 0.26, 25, 19.6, 24.8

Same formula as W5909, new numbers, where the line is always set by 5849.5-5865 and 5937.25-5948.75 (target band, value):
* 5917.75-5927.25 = 0.2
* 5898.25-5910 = 0.5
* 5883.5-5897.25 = 5.4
